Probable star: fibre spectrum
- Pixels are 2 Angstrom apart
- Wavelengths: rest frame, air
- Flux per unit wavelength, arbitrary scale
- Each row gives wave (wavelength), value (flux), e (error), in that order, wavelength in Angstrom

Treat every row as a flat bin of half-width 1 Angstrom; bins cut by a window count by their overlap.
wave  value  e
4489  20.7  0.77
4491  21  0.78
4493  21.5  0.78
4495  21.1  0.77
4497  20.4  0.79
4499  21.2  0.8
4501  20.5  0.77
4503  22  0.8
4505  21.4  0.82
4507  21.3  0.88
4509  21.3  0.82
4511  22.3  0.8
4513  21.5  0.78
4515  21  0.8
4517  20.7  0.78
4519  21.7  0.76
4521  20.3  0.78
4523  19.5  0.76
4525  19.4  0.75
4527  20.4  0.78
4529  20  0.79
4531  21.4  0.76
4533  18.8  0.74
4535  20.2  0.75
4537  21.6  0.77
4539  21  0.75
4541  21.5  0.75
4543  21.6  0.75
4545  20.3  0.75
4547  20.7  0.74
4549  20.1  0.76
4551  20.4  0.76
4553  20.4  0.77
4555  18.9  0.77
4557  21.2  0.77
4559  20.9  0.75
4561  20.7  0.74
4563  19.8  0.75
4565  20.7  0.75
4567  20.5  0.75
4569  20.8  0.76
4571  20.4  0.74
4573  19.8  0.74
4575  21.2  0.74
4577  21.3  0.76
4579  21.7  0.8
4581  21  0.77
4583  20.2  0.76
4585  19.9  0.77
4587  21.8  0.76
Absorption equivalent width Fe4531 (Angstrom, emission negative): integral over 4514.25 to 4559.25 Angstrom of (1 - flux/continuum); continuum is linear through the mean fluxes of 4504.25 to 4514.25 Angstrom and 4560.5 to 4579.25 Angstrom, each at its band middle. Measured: 1.3 Angstrom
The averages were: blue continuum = 21.6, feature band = 20.5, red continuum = 20.6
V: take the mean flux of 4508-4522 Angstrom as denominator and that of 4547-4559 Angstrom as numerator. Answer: 1.0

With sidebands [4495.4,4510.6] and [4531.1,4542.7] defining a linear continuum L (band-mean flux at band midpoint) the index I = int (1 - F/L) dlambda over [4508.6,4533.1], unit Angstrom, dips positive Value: 0.3 Angstrom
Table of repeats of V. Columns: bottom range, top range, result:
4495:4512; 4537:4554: 0.98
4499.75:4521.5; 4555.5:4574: 0.96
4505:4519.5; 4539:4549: 0.98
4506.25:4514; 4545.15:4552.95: 0.94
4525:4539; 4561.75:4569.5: 1.00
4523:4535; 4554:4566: 1.02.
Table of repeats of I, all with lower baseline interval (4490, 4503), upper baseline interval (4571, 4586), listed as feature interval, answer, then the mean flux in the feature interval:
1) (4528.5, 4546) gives 0.12 Angstrom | 20.7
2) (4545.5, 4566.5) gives 0.42 Angstrom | 20.4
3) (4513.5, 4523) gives 0.06 Angstrom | 20.8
